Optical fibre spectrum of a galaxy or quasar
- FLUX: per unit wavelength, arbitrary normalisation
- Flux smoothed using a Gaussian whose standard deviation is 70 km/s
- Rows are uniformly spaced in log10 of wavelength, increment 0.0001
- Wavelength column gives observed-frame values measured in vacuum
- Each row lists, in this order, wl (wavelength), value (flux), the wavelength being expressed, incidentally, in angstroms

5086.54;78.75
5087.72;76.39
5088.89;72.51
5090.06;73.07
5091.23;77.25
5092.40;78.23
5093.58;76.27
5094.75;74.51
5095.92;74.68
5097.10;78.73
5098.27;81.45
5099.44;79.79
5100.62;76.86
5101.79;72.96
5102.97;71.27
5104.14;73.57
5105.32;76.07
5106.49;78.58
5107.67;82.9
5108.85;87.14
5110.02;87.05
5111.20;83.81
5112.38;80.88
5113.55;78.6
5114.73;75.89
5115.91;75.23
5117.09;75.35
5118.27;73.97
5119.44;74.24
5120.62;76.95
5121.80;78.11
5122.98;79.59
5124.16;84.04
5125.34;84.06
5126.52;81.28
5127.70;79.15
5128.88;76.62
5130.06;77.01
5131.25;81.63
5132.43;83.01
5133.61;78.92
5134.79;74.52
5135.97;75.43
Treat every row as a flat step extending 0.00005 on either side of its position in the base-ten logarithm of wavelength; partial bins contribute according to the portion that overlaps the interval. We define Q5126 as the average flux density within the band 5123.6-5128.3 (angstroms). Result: 82.1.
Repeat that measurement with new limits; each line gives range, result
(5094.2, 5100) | 77.9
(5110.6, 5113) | 82.3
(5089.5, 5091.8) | 75.2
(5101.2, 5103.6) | 72.3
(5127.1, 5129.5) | 78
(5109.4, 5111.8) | 85.5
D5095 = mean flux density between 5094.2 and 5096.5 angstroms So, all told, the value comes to 74.7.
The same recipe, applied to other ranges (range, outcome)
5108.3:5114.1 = 83.6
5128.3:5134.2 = 79.4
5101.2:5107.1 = 74.5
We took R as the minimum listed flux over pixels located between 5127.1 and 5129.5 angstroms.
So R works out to 76.62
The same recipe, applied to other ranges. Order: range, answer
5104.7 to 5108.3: 76.07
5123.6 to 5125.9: 84.04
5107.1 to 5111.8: 82.9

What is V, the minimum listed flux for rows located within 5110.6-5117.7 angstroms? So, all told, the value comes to 75.23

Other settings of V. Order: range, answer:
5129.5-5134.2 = 77.01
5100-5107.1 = 71.27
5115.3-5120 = 73.97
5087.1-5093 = 72.51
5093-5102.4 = 72.96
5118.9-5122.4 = 74.24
